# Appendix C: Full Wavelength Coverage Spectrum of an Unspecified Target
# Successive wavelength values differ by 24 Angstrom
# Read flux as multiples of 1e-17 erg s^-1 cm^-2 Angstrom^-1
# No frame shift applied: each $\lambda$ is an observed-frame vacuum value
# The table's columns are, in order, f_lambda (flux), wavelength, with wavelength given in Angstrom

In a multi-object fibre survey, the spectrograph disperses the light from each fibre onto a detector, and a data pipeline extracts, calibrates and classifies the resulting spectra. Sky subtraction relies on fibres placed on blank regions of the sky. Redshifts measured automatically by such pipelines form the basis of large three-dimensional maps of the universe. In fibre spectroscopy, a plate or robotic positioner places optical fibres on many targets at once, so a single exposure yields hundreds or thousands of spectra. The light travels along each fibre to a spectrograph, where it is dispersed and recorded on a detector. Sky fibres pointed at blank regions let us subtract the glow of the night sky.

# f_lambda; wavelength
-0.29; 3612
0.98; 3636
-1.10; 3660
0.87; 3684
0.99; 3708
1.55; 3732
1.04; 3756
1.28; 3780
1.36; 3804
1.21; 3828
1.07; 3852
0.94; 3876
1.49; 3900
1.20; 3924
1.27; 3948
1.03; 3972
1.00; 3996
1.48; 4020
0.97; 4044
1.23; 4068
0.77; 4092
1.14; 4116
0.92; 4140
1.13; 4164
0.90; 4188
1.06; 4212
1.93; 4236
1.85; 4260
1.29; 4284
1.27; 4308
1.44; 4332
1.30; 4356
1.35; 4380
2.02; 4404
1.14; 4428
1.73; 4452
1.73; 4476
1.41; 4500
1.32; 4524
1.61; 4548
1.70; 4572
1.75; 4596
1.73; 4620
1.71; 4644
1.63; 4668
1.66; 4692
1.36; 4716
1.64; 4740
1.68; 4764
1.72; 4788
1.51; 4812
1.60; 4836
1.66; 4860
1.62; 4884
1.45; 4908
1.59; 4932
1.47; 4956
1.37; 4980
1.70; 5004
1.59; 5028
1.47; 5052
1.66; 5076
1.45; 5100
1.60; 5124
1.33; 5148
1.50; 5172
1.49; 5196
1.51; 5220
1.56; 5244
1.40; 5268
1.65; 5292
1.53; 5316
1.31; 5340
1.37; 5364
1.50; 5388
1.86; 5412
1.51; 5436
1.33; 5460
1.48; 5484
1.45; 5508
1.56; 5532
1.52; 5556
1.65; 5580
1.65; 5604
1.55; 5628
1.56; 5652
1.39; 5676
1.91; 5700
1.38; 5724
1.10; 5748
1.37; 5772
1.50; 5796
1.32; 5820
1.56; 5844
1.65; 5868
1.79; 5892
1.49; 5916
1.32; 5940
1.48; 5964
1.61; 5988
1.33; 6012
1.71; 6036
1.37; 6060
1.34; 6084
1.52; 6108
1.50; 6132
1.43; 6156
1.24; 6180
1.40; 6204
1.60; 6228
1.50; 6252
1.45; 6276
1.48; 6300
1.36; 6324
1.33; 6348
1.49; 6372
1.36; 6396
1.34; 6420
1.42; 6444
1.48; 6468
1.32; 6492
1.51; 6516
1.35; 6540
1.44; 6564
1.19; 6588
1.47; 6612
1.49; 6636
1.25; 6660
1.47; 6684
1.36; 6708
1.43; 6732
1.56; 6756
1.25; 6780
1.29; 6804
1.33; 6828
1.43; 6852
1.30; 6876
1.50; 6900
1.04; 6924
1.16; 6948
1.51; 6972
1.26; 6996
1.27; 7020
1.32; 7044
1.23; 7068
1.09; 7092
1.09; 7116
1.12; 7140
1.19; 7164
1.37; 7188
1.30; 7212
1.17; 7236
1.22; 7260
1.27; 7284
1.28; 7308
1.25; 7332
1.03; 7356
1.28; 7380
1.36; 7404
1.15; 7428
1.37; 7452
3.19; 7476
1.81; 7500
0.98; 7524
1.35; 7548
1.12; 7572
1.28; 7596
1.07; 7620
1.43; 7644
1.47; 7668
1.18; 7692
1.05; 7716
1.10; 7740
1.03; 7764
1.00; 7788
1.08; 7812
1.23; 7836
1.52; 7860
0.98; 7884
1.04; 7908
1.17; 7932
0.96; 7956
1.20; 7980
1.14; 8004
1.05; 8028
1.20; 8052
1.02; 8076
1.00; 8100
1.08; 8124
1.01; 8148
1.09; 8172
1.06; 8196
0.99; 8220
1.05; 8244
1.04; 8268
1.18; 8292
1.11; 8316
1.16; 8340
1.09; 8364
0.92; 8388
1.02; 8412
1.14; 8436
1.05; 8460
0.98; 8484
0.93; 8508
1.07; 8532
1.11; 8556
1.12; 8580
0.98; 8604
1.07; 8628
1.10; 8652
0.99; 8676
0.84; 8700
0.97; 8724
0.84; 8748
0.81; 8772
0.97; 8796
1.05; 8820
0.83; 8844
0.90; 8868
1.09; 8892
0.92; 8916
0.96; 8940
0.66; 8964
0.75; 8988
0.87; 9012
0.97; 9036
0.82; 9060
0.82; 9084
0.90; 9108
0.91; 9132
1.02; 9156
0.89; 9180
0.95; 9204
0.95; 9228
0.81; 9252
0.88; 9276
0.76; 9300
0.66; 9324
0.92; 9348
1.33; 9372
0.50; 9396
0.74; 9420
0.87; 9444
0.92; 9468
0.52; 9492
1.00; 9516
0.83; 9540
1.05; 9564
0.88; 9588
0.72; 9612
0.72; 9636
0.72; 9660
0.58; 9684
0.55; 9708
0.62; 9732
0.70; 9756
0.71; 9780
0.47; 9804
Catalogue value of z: 0.14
